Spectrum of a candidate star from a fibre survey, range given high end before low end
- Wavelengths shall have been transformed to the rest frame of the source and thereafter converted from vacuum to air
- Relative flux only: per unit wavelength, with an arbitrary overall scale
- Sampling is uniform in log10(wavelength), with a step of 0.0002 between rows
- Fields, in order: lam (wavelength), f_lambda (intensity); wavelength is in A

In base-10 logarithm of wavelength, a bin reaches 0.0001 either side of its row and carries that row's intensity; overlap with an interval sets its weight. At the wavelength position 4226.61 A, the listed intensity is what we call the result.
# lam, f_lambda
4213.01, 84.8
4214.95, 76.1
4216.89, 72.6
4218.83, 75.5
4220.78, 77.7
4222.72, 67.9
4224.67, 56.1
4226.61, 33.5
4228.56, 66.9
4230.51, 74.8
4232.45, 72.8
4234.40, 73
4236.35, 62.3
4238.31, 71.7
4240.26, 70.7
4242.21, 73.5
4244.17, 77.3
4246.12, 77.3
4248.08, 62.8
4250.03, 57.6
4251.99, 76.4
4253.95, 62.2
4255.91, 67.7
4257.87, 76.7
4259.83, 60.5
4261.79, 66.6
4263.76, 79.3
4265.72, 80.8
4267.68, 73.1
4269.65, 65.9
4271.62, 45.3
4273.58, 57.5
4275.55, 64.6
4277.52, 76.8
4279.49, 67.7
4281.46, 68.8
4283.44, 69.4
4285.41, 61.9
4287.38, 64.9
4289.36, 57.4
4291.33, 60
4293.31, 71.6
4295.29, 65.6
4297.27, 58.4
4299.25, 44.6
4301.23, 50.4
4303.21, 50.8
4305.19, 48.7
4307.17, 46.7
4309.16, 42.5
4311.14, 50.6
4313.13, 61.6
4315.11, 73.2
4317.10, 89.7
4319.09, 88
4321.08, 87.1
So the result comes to 33.5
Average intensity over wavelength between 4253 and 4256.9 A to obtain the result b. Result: 65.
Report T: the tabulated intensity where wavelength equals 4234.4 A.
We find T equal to 73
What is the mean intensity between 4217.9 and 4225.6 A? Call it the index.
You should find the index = 69.3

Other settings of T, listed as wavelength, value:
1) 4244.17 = 77.3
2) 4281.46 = 68.8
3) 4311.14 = 50.6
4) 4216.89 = 72.6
